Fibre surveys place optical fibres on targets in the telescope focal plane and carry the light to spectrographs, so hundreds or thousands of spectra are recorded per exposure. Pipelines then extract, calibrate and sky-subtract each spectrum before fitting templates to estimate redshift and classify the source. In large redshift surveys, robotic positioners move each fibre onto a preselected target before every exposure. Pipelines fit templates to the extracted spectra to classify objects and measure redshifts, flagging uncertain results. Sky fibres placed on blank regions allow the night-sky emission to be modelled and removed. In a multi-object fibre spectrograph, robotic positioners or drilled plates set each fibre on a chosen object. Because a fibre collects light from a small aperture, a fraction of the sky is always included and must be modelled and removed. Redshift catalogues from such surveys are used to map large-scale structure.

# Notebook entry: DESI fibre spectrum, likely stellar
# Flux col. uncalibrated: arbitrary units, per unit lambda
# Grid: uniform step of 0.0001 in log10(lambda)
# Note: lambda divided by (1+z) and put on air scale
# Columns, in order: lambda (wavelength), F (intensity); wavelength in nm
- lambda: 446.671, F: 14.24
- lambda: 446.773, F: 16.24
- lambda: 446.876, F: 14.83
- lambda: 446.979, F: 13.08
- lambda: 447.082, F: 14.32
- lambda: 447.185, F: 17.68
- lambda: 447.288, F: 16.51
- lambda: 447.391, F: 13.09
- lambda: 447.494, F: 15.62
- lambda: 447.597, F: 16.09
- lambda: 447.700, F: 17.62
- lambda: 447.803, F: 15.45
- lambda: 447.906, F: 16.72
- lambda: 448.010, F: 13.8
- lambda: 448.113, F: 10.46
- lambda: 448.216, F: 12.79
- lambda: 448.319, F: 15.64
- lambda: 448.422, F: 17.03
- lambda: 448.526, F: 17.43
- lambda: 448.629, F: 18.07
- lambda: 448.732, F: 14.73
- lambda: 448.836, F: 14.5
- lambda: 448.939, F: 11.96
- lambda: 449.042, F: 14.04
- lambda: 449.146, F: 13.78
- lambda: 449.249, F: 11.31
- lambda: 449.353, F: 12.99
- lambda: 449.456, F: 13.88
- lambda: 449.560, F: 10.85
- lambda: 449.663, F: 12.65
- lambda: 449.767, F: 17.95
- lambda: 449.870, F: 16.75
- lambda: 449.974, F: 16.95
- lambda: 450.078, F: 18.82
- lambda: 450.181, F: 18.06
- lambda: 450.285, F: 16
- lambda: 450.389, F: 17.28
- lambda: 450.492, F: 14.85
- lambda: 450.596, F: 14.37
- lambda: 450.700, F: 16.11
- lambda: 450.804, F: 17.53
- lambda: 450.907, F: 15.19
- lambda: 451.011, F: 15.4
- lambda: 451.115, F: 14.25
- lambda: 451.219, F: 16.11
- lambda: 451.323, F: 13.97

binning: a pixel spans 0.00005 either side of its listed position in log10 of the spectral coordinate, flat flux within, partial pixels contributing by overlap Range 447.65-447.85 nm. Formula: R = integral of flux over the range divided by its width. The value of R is 16.6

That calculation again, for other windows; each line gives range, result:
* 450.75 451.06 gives 16.1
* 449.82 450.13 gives 17.5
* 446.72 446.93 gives 15.5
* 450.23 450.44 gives 16.6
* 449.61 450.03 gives 16.1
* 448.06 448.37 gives 13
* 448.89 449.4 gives 12.8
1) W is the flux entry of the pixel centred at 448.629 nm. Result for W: 18.07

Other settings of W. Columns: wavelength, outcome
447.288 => 16.51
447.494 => 15.62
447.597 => 16.09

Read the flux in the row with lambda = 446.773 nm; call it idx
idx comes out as 16.24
